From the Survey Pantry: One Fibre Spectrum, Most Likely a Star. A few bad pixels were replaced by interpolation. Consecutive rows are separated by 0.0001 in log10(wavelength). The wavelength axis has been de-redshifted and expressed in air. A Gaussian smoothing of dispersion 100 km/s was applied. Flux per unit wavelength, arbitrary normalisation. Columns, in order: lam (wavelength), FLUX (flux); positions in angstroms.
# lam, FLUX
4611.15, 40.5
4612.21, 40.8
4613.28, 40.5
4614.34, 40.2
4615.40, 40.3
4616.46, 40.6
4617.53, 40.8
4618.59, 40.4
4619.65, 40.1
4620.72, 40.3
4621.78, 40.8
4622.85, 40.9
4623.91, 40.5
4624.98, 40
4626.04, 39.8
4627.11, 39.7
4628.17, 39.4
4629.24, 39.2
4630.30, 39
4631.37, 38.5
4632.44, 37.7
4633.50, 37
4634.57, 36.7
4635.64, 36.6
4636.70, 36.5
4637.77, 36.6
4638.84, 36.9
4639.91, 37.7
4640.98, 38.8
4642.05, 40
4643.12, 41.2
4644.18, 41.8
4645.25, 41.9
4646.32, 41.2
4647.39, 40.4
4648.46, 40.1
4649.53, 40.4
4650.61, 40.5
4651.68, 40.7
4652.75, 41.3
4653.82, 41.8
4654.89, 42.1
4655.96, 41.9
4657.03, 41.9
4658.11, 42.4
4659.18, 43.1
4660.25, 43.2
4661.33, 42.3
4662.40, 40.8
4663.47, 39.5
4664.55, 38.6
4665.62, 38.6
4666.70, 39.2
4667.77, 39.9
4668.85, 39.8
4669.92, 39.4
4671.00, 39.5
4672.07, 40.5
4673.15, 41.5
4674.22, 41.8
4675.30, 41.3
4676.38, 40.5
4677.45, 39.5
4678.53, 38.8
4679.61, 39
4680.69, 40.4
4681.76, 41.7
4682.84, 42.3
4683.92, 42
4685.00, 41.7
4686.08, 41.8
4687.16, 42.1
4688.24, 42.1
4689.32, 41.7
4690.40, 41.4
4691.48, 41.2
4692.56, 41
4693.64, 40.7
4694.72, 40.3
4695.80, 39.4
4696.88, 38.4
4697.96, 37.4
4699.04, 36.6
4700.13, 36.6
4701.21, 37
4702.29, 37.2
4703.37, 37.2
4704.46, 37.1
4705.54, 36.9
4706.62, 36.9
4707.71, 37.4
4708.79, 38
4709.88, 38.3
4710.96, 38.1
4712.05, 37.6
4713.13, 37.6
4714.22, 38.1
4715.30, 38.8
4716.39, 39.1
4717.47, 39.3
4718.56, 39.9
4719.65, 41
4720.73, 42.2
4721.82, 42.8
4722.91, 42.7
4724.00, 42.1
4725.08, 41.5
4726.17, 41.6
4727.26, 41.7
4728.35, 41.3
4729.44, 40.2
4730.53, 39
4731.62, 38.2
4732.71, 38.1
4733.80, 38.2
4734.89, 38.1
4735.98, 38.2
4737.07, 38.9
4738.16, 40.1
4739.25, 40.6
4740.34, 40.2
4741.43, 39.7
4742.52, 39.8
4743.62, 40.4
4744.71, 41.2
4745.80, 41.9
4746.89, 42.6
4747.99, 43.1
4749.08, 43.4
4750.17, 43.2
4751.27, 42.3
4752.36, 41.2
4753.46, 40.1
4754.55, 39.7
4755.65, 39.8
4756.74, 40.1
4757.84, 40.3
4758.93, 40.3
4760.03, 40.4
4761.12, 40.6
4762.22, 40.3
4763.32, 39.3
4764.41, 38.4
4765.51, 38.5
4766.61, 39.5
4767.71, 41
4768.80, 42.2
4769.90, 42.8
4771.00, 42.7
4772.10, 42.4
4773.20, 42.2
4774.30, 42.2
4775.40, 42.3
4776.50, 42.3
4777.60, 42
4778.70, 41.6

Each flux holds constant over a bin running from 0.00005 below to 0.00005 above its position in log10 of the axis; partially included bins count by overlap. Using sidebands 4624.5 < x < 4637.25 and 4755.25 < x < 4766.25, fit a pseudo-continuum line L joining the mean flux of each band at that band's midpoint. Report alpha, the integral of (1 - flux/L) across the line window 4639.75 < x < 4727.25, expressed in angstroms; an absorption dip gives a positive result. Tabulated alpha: -2.7 angstroms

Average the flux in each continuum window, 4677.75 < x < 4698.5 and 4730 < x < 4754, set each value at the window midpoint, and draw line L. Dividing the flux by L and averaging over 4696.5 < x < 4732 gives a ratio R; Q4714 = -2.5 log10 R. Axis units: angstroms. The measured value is 0.04 mag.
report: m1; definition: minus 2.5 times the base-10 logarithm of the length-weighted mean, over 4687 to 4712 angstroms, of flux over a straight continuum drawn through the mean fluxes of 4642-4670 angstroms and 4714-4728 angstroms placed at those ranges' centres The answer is 0.06 mag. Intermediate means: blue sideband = 40.9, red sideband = 40.9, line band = 38.7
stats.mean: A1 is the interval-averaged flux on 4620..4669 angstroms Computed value 39.9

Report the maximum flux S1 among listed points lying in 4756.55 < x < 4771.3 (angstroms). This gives 42.8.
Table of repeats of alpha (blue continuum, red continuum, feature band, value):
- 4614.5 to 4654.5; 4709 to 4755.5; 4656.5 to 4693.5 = -0.9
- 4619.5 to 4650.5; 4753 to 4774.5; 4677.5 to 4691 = -0.5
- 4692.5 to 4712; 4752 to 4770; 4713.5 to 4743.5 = -0.8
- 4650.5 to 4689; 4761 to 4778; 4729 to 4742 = 0.6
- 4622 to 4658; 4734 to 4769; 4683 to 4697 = -0.4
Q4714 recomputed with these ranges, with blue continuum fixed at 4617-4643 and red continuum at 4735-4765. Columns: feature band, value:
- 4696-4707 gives 0.08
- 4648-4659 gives -0.06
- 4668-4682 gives -0.02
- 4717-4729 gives -0.03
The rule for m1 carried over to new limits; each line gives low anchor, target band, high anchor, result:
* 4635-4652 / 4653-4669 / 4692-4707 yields -0.06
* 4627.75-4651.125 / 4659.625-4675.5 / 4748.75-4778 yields -0.03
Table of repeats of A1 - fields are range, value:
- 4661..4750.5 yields 39.9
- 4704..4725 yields 39.2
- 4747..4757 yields 41.5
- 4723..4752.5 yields 40.7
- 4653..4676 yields 40.9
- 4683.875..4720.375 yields 39.1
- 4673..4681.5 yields 40.4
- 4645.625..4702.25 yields 40.5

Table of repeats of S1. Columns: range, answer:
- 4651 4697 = 43.2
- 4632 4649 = 41.9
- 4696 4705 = 38.4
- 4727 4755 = 43.4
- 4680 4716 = 42.3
